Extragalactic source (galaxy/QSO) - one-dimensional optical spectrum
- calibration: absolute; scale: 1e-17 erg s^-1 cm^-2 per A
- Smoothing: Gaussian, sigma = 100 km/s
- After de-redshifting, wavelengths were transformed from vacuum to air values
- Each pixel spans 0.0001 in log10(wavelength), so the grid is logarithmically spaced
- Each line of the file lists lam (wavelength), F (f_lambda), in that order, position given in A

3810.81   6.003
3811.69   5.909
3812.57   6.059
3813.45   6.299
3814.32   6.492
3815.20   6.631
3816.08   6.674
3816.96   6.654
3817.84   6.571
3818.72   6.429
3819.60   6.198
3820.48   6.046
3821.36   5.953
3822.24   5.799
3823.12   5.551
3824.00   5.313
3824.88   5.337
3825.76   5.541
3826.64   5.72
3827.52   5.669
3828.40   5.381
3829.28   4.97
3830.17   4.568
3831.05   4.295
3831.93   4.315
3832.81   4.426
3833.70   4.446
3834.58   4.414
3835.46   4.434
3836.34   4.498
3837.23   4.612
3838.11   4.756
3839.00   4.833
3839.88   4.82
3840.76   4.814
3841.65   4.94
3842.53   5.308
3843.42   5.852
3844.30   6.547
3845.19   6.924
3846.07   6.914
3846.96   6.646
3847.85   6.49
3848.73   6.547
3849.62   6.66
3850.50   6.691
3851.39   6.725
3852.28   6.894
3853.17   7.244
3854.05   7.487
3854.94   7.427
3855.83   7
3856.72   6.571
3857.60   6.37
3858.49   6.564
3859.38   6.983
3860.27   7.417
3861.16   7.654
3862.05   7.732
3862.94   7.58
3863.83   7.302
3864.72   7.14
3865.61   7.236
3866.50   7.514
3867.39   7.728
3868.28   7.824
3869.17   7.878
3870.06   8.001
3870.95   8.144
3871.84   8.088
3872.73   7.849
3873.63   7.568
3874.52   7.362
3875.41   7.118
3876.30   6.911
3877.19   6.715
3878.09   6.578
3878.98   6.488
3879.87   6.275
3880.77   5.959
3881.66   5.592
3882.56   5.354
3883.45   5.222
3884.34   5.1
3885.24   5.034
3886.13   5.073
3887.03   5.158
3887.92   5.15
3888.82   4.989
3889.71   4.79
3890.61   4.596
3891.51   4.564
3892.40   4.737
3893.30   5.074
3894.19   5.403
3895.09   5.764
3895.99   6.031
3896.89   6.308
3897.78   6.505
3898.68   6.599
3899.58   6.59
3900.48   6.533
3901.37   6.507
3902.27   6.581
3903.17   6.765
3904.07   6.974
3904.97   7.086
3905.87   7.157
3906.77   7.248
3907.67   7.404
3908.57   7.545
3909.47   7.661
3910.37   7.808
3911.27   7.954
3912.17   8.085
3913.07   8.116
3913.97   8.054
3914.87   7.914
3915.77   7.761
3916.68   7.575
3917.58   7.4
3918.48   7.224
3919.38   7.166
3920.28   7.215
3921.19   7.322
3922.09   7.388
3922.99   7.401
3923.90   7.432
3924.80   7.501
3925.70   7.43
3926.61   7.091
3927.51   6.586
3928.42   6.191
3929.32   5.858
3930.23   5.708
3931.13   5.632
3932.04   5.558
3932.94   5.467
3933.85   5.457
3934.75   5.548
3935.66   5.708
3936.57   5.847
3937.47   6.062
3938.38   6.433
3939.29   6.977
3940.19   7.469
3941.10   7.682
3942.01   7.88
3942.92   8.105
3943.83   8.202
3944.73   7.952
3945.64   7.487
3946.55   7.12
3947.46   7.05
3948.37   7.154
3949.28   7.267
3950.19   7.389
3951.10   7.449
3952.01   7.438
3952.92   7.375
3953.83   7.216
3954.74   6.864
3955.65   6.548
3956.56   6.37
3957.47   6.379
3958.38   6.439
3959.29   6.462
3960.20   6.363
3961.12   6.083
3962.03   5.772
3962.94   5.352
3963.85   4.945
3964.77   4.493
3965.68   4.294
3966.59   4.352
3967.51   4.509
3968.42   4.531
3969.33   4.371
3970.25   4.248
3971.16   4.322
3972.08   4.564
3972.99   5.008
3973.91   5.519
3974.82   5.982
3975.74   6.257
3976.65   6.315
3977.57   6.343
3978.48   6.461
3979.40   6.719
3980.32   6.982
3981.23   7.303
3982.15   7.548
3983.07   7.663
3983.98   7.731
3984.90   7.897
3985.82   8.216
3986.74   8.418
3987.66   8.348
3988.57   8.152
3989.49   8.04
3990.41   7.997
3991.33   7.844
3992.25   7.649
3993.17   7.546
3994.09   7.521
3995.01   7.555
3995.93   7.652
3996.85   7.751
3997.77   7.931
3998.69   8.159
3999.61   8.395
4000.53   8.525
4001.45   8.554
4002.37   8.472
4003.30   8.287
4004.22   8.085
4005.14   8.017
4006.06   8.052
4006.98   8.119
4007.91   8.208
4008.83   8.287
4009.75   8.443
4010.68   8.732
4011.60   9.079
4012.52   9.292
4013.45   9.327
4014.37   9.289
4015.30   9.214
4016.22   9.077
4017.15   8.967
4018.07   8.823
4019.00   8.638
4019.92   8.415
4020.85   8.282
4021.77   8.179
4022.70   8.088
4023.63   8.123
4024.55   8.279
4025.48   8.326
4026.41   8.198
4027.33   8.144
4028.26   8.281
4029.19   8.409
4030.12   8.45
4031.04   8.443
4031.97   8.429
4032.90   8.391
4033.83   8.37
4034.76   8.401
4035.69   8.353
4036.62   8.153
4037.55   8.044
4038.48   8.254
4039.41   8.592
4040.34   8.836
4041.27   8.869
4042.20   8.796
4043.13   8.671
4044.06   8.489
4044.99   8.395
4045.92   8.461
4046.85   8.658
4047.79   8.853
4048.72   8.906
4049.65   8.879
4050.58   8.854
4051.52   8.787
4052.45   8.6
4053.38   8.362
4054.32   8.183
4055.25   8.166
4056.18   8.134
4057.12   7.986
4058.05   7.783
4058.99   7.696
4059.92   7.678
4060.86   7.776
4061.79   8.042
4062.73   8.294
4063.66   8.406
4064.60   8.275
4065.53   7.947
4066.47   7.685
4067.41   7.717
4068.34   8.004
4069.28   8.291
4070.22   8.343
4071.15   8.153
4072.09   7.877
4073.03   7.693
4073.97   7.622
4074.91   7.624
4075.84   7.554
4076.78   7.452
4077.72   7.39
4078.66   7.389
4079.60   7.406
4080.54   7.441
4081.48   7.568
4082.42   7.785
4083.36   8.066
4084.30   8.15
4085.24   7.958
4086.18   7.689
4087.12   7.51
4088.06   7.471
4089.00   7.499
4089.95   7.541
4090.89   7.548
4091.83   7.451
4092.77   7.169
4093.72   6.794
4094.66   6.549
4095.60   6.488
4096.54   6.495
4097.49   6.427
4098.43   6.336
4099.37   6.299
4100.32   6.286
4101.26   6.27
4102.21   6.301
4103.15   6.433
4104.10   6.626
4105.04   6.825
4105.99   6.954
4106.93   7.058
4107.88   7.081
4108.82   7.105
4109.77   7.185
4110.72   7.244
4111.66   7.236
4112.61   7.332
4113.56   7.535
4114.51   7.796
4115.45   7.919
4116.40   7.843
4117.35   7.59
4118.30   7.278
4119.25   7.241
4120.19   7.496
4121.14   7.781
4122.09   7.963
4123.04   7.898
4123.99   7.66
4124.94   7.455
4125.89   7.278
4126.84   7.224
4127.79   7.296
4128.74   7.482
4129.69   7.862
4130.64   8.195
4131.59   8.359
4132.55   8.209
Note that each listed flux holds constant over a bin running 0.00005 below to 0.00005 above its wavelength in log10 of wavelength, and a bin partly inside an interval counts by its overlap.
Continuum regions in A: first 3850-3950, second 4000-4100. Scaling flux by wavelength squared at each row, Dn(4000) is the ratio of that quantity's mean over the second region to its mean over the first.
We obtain 1.3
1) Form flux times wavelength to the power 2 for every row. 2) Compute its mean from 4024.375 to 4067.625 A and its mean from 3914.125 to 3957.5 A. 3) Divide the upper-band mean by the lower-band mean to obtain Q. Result 1.27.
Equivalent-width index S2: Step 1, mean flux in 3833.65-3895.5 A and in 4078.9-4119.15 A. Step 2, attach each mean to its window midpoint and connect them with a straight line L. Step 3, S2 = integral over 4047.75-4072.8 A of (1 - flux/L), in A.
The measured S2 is -4.2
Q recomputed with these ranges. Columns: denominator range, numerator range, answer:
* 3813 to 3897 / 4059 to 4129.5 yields 1.37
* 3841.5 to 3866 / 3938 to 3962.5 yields 1.09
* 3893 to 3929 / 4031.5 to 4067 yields 1.27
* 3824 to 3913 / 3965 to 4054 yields 1.34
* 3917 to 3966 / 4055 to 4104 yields 1.20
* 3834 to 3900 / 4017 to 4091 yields 1.42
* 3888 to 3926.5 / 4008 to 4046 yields 1.33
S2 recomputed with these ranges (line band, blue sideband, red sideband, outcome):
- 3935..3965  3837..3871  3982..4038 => 3.5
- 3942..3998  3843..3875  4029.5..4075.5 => 7.9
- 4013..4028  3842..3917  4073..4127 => -3.2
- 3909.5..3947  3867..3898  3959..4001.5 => -3.8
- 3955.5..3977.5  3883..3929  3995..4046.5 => 6.3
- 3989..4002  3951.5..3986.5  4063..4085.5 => -2.8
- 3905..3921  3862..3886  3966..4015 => -1.2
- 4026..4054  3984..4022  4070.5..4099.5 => -2.2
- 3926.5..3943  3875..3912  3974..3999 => 1.0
